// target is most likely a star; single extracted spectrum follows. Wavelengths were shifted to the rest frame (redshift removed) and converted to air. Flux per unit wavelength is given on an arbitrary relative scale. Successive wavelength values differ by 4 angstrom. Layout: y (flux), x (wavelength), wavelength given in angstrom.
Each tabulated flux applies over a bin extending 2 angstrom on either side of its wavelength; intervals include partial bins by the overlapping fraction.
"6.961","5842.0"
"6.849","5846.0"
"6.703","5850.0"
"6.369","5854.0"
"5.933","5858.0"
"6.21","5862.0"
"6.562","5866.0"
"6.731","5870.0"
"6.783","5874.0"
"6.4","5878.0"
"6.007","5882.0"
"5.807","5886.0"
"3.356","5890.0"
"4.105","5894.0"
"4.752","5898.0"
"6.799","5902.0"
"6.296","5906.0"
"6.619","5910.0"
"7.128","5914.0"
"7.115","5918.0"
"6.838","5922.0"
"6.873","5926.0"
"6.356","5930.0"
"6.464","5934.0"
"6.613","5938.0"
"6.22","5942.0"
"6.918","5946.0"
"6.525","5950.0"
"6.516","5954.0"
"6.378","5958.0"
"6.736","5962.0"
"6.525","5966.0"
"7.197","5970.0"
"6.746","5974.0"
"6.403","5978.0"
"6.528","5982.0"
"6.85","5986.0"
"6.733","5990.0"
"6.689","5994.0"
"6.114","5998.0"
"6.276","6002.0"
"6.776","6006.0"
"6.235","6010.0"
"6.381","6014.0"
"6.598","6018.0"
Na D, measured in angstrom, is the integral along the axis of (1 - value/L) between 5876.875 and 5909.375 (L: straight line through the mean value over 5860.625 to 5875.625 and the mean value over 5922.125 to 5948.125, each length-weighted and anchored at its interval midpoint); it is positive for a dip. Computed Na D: 5.53 angstrom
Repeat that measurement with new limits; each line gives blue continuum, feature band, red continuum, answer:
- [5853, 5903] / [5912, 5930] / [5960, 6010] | -2.3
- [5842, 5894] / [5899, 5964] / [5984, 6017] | -3.4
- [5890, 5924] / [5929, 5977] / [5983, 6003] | -2.2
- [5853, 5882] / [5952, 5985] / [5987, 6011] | -0.8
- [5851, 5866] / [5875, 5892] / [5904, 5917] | 2.6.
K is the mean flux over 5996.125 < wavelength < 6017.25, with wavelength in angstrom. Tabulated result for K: 6.37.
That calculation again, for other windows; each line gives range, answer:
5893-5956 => 6.42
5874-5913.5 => 5.69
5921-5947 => 6.59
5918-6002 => 6.62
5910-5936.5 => 6.78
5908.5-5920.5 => 6.96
